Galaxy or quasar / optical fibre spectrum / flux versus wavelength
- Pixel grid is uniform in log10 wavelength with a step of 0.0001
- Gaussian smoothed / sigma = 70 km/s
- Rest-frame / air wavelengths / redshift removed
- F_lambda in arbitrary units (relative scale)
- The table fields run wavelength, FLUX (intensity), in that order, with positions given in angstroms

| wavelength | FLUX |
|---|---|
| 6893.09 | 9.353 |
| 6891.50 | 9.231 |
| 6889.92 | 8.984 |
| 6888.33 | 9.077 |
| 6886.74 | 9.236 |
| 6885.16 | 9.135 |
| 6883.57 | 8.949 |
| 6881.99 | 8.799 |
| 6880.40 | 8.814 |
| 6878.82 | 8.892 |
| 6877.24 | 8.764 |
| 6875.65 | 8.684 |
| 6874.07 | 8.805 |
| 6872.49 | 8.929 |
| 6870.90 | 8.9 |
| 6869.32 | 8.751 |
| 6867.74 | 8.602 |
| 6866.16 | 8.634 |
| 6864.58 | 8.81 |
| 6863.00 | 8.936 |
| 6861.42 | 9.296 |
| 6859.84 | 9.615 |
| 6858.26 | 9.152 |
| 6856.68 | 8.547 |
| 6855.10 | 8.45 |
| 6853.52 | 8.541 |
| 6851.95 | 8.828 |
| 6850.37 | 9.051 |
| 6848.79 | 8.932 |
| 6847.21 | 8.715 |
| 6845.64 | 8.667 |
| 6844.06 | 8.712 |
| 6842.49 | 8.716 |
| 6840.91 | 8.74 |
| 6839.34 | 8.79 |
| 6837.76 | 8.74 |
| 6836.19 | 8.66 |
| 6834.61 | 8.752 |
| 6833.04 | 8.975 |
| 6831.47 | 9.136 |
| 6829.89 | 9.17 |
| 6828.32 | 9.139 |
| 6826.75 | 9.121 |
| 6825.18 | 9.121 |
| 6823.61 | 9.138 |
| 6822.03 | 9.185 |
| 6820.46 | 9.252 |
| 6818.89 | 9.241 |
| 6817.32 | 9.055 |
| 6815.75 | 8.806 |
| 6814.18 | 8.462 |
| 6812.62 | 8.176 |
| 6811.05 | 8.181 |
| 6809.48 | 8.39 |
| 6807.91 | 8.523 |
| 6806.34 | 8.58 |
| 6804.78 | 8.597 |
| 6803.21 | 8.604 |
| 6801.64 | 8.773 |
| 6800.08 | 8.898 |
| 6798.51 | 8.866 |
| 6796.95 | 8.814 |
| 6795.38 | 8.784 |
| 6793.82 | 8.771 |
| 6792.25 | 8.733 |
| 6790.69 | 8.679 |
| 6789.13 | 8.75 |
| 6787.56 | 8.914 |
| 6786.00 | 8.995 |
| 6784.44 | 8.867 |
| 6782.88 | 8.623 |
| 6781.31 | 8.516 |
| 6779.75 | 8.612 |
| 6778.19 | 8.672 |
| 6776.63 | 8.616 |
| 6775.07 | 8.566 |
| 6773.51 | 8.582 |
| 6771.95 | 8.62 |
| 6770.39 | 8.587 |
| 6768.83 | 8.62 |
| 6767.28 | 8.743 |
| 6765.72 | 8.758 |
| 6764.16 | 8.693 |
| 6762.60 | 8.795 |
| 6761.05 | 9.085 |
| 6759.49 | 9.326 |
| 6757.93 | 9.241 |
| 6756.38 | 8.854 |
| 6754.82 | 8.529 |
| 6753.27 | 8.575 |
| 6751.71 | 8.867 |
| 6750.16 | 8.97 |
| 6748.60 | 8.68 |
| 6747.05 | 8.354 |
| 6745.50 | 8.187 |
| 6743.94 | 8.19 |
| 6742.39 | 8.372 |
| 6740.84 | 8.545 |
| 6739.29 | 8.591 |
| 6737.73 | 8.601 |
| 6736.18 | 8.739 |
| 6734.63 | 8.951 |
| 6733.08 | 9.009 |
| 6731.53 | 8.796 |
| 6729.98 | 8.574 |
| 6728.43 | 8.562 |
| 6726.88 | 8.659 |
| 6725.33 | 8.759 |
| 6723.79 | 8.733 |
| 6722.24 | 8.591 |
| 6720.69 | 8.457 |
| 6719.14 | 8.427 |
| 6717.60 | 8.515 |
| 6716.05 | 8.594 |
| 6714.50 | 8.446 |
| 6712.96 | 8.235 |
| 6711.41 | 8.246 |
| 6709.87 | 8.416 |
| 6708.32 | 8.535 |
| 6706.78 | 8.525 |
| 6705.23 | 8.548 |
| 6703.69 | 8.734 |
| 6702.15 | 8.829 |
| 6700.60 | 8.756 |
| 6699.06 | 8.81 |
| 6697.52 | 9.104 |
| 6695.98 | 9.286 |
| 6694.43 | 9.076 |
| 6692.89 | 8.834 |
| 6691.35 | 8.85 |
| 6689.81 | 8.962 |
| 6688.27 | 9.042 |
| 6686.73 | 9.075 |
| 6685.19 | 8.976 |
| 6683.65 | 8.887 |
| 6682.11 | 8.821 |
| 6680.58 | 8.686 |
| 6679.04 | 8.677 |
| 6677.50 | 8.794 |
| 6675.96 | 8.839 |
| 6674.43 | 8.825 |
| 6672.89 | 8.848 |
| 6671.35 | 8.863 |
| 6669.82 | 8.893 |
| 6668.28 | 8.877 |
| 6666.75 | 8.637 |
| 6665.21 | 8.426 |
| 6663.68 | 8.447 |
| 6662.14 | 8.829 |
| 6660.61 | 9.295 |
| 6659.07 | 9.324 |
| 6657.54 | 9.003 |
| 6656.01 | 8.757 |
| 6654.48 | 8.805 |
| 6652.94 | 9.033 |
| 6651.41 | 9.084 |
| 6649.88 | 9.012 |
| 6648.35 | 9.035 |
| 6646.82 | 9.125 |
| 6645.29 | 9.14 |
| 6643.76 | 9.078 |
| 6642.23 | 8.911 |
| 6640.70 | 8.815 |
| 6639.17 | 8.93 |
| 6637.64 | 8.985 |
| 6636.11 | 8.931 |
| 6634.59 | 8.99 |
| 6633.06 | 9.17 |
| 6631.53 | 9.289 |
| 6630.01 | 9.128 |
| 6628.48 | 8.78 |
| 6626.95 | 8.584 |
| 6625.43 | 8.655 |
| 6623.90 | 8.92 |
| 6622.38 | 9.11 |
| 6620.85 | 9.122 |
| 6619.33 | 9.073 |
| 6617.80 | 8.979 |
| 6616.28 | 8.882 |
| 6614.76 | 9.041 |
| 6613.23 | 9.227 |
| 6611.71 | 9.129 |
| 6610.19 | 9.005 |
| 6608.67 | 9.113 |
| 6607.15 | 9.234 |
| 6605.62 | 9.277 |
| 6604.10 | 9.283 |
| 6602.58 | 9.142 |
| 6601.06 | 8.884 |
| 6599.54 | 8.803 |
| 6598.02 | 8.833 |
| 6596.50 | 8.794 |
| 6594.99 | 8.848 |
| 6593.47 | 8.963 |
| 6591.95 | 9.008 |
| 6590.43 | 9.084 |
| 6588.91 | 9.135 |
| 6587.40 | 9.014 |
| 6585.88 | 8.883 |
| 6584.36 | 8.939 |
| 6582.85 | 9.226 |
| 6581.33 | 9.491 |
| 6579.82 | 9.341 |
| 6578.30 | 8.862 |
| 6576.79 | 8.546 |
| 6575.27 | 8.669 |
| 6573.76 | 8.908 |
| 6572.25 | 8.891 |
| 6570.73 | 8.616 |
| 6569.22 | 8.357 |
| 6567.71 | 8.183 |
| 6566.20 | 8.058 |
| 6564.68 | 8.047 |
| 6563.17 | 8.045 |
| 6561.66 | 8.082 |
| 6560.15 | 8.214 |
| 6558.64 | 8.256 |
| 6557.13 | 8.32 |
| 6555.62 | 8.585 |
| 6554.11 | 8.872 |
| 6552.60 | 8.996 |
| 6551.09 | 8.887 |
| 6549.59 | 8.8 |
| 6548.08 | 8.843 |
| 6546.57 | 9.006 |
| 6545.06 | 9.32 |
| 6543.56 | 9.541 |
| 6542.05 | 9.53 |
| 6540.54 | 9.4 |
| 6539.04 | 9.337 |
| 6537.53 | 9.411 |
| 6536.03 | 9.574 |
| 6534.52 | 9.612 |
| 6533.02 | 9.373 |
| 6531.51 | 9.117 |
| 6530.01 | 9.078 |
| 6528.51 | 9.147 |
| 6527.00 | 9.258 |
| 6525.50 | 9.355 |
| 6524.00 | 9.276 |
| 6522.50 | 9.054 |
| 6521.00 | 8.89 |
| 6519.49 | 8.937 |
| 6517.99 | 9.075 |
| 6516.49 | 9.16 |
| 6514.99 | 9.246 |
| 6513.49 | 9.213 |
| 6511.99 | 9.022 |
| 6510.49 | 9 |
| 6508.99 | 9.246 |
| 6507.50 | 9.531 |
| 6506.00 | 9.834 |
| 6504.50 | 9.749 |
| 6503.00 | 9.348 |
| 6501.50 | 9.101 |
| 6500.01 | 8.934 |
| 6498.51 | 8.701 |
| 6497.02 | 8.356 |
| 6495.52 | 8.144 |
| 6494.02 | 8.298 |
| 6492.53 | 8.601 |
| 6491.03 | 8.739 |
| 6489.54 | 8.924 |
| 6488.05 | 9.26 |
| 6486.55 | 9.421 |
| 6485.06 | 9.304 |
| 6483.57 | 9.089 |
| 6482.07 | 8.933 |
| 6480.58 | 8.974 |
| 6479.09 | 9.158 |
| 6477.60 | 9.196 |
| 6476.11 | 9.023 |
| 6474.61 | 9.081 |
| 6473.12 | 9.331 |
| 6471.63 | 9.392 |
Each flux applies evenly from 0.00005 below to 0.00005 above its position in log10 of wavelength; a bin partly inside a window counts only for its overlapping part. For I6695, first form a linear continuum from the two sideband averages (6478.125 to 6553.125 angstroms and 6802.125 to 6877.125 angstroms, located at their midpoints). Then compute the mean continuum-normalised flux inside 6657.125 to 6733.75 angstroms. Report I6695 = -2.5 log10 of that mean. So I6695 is 0.02 mag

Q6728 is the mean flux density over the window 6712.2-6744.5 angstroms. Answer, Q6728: 8.59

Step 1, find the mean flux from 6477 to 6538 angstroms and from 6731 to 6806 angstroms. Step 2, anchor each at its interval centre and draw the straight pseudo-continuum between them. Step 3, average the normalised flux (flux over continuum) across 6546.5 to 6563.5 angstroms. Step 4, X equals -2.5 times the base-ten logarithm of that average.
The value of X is 0.058 mag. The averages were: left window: 9.11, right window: 8.72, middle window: 8.57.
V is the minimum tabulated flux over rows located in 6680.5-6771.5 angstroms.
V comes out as 8.187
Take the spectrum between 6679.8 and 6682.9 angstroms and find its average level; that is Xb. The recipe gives 8.77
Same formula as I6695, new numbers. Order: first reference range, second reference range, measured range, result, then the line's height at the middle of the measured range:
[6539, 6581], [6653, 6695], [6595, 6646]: -0.025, 8.8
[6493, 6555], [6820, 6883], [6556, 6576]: 0.092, 9.1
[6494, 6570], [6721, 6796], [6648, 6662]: -0.025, 8.82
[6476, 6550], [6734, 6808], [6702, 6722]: 0.039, 8.8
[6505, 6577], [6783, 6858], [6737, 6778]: 0.020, 8.84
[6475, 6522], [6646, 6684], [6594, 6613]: -0.012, 8.94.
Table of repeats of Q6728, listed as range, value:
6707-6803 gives 8.67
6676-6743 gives 8.71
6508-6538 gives 9.21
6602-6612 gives 9.17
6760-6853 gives 8.78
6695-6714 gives 8.67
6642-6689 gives 8.9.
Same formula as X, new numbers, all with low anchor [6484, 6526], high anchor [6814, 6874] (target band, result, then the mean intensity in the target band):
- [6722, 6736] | 0.03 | 8.75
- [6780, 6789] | 0.02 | 8.76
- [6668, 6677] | 0.02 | 8.85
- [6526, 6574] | 0.02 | 8.87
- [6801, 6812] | 0.05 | 8.51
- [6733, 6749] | 0.05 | 8.54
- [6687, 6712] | 0.02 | 8.79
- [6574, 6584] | 0.00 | 9.02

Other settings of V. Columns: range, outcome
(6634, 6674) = 8.426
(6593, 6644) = 8.584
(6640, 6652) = 8.815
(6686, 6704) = 8.734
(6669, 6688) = 8.677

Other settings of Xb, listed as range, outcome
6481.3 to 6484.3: 9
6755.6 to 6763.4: 9.06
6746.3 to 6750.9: 8.66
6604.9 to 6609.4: 9.19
